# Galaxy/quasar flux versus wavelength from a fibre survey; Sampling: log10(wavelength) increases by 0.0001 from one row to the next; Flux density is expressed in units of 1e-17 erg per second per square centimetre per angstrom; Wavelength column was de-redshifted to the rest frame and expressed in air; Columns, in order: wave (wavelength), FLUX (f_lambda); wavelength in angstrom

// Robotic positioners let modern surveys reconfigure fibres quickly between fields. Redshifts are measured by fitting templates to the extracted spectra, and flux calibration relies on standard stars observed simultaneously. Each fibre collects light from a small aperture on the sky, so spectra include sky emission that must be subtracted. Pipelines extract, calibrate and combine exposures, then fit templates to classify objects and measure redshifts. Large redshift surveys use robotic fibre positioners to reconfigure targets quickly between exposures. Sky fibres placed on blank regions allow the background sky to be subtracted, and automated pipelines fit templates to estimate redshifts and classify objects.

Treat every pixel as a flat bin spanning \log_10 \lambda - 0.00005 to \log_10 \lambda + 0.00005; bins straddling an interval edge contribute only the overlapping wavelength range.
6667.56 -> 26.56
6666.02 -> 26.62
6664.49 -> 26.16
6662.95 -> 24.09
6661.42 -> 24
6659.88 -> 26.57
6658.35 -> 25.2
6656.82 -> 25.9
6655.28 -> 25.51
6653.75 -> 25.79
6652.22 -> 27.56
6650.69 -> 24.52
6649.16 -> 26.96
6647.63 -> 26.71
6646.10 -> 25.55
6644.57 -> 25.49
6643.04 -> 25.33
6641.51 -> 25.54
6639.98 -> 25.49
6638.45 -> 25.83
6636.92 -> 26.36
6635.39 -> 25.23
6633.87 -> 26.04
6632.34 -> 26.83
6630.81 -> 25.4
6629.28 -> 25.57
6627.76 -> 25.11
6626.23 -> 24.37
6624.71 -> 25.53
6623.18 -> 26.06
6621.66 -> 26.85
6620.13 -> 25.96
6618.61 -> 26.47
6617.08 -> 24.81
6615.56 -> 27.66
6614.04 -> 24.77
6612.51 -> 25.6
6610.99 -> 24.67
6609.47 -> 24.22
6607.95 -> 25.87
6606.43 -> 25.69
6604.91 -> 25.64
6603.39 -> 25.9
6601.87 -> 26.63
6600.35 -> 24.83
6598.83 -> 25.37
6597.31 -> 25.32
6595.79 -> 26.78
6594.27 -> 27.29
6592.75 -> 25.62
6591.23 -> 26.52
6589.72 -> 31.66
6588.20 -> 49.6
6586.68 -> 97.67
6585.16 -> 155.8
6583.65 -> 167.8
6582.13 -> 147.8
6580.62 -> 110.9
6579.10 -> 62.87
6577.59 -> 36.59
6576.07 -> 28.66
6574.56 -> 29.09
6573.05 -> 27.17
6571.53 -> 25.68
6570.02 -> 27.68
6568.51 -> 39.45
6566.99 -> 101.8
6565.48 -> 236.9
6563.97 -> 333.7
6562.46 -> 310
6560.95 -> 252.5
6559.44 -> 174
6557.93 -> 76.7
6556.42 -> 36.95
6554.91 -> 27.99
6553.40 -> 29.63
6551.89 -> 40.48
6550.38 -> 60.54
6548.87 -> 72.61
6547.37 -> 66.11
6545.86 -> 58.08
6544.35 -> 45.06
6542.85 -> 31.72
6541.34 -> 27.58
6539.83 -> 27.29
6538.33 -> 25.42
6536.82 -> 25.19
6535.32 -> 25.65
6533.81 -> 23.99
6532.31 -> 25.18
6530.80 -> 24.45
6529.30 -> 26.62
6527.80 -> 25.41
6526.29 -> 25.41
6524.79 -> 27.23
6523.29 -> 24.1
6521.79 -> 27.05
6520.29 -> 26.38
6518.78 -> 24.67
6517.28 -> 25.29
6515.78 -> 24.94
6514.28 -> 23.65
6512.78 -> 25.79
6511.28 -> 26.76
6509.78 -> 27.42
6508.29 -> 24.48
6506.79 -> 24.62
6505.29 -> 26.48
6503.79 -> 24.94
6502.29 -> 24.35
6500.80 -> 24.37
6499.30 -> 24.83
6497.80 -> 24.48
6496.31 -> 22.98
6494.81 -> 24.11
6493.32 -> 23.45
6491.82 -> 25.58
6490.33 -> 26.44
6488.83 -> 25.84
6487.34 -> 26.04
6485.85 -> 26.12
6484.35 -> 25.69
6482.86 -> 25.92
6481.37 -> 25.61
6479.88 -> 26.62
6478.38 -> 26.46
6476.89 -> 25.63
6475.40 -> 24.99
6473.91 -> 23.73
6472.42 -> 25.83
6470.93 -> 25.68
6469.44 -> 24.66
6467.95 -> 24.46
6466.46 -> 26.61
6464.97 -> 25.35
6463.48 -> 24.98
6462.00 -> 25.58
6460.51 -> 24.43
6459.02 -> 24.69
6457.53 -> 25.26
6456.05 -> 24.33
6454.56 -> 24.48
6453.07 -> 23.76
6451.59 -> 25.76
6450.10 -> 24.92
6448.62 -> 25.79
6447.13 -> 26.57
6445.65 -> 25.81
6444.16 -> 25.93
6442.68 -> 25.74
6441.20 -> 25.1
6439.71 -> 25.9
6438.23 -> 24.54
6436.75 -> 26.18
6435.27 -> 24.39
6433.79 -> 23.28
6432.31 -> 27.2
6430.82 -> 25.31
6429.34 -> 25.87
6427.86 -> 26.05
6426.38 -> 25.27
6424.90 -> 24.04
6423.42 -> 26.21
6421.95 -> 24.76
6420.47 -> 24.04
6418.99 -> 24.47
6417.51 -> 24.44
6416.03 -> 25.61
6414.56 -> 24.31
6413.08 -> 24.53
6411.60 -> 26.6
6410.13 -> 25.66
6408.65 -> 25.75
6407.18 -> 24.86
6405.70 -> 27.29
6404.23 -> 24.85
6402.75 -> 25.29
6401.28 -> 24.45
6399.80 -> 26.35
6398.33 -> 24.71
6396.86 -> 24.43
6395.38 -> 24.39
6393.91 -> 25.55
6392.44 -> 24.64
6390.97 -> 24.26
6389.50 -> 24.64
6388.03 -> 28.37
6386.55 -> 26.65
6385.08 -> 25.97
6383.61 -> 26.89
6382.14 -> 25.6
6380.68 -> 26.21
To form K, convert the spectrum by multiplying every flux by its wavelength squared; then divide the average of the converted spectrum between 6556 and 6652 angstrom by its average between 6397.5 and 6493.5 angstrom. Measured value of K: 2.3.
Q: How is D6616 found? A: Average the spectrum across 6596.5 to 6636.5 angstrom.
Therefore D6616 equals 25.6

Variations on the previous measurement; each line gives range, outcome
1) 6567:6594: 64.5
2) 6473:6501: 25.2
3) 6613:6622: 26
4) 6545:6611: 74.9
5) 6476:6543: 25.5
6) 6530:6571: 82.2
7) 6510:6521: 25.4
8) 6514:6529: 25.5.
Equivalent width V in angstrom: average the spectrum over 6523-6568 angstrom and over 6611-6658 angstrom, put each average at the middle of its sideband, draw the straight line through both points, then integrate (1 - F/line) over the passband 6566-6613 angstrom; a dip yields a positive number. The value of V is 2.5 angstrom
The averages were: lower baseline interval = 76.7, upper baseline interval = 25.8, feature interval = 50.3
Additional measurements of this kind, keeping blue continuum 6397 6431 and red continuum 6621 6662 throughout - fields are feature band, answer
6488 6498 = 0.27 angstrom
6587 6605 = -3.20 angstrom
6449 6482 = 0.23 angstrom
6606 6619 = 0.10 angstrom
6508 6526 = -0.14 angstrom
